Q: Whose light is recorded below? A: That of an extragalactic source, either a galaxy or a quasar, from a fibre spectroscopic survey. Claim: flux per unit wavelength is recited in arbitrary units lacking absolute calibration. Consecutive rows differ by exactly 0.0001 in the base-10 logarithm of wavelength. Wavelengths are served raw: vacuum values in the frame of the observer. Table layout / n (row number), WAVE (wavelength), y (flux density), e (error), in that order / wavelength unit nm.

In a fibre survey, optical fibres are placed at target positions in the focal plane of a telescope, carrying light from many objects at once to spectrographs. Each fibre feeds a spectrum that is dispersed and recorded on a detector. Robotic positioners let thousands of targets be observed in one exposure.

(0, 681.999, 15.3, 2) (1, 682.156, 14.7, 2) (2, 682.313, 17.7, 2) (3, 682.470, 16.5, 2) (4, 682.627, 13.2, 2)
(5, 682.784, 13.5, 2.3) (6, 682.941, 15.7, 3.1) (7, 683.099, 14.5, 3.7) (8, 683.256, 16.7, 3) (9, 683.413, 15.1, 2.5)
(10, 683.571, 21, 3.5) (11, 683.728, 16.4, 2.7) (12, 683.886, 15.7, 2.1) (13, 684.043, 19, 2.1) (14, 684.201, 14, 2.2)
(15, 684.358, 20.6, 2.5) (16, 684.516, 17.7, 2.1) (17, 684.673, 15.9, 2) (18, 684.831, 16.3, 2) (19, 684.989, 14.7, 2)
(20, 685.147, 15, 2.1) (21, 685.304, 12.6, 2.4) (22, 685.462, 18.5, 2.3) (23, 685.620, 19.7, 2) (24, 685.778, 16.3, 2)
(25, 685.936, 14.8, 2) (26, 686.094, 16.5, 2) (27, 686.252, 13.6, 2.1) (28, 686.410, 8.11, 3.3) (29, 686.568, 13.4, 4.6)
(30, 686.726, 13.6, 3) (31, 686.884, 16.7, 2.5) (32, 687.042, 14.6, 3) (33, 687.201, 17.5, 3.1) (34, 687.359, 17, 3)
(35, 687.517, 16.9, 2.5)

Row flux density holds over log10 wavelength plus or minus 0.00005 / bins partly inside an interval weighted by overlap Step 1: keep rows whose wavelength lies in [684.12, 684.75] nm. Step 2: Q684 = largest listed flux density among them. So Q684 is 20.6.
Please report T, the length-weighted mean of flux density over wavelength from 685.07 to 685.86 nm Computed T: 16.4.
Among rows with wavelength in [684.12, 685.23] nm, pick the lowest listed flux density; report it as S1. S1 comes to 14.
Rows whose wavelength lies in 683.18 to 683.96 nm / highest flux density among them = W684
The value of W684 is 21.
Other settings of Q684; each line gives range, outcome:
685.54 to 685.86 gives 19.7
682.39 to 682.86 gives 16.5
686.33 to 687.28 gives 17.5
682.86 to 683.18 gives 15.7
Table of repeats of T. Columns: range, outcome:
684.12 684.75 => 17.1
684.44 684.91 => 16.6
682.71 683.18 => 14.6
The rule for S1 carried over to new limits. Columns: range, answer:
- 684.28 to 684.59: 17.7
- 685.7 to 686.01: 14.8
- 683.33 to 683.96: 15.1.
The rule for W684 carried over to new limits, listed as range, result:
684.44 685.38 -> 17.7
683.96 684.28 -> 19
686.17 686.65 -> 13.6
